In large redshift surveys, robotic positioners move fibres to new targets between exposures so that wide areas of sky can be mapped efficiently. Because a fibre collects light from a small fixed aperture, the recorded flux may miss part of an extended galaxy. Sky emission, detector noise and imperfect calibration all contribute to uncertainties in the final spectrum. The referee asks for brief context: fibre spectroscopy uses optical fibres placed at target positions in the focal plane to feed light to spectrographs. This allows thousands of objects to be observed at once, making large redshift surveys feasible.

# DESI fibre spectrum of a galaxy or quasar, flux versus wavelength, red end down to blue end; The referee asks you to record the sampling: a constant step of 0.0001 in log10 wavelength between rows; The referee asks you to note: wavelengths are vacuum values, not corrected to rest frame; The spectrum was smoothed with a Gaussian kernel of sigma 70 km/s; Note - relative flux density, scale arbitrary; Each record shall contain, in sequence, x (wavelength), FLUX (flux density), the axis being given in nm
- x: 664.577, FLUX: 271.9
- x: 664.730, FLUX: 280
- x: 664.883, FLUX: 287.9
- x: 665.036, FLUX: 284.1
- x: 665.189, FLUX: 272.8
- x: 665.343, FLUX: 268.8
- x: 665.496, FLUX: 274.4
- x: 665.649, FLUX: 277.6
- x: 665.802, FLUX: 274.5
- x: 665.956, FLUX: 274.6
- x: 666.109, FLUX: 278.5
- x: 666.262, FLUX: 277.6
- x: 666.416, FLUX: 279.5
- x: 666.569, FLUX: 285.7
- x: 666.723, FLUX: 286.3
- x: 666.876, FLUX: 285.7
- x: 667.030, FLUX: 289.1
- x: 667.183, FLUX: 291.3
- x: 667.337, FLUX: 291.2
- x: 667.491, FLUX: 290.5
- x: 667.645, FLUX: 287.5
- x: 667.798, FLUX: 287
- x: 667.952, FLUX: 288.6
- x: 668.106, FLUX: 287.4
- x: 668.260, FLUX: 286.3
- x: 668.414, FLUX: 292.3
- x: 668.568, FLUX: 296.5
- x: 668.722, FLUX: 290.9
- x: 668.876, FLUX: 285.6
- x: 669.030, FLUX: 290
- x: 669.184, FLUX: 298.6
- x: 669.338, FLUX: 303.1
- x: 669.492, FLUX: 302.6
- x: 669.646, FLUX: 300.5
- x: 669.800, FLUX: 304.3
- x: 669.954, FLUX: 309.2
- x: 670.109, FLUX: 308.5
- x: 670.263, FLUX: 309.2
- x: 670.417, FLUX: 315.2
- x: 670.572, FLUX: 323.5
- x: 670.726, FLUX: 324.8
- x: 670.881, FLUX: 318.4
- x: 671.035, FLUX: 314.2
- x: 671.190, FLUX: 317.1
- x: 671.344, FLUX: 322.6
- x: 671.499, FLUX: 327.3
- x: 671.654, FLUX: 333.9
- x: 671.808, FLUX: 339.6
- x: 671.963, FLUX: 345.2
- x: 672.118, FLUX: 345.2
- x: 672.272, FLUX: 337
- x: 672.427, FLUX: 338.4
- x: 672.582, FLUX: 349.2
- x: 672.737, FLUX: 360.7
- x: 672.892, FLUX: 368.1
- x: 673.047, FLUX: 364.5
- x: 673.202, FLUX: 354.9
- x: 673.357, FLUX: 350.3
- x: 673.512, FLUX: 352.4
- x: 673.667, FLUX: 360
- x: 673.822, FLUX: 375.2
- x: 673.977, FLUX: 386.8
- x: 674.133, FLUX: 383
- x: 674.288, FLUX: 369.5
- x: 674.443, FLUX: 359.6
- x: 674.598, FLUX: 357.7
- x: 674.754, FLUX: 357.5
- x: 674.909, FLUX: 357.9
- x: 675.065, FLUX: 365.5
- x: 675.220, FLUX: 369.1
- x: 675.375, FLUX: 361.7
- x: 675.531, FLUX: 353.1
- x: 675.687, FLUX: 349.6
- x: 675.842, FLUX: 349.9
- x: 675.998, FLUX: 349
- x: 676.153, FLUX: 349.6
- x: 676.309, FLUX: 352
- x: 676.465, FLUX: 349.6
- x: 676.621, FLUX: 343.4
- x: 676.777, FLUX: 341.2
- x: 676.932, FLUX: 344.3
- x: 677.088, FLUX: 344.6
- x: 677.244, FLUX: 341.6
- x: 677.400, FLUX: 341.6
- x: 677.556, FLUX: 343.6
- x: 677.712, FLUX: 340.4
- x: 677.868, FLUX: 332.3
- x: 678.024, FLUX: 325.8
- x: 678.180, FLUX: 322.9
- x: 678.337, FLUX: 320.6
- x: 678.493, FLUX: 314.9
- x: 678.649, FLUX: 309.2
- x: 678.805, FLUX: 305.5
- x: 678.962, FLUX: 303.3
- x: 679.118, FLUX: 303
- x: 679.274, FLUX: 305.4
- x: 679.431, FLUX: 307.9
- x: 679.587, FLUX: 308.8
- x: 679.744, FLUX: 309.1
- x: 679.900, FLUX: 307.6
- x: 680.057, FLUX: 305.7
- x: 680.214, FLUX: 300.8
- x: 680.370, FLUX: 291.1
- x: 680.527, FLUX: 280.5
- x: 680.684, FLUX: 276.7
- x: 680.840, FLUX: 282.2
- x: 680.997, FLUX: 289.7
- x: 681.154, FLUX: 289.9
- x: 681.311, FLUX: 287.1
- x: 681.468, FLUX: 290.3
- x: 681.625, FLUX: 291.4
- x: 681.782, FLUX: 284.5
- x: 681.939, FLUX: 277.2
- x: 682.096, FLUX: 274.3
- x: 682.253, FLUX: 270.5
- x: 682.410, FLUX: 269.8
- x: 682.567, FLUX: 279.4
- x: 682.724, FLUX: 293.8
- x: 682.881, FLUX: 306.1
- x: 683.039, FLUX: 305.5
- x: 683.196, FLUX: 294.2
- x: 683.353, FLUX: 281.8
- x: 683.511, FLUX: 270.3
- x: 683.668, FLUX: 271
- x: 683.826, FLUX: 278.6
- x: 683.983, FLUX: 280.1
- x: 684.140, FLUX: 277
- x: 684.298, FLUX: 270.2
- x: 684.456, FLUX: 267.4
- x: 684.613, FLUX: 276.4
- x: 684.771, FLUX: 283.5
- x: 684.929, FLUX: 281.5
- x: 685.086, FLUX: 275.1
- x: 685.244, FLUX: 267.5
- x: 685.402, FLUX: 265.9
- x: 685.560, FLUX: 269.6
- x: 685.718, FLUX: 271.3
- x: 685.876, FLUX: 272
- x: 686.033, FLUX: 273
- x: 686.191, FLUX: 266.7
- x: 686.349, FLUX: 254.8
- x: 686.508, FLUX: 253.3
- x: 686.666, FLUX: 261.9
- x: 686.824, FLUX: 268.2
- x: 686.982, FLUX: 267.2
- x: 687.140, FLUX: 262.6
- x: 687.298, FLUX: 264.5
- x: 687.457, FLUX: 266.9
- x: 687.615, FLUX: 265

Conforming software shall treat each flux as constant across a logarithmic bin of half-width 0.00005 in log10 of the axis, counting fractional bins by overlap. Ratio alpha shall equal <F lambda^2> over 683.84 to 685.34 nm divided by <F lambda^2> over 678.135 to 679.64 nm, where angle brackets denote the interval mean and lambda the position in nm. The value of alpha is 0.9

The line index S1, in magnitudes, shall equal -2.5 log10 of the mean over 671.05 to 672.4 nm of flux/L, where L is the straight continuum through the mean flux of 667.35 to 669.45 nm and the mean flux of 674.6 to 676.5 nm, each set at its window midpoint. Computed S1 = -0.04 mag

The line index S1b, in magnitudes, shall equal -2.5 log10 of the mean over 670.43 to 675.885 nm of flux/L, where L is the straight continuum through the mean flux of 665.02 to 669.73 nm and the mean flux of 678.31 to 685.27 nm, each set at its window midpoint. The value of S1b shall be -0.21 mag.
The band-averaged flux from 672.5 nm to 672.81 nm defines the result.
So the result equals 354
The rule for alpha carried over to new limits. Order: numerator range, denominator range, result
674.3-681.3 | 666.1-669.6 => 1.16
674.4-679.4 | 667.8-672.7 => 1.10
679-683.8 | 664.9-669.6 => 1.06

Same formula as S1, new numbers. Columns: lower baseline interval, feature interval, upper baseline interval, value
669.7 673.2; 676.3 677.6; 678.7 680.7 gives -0.110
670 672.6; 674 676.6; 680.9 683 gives -0.154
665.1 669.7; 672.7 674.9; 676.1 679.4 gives -0.164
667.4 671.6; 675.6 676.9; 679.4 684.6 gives -0.182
